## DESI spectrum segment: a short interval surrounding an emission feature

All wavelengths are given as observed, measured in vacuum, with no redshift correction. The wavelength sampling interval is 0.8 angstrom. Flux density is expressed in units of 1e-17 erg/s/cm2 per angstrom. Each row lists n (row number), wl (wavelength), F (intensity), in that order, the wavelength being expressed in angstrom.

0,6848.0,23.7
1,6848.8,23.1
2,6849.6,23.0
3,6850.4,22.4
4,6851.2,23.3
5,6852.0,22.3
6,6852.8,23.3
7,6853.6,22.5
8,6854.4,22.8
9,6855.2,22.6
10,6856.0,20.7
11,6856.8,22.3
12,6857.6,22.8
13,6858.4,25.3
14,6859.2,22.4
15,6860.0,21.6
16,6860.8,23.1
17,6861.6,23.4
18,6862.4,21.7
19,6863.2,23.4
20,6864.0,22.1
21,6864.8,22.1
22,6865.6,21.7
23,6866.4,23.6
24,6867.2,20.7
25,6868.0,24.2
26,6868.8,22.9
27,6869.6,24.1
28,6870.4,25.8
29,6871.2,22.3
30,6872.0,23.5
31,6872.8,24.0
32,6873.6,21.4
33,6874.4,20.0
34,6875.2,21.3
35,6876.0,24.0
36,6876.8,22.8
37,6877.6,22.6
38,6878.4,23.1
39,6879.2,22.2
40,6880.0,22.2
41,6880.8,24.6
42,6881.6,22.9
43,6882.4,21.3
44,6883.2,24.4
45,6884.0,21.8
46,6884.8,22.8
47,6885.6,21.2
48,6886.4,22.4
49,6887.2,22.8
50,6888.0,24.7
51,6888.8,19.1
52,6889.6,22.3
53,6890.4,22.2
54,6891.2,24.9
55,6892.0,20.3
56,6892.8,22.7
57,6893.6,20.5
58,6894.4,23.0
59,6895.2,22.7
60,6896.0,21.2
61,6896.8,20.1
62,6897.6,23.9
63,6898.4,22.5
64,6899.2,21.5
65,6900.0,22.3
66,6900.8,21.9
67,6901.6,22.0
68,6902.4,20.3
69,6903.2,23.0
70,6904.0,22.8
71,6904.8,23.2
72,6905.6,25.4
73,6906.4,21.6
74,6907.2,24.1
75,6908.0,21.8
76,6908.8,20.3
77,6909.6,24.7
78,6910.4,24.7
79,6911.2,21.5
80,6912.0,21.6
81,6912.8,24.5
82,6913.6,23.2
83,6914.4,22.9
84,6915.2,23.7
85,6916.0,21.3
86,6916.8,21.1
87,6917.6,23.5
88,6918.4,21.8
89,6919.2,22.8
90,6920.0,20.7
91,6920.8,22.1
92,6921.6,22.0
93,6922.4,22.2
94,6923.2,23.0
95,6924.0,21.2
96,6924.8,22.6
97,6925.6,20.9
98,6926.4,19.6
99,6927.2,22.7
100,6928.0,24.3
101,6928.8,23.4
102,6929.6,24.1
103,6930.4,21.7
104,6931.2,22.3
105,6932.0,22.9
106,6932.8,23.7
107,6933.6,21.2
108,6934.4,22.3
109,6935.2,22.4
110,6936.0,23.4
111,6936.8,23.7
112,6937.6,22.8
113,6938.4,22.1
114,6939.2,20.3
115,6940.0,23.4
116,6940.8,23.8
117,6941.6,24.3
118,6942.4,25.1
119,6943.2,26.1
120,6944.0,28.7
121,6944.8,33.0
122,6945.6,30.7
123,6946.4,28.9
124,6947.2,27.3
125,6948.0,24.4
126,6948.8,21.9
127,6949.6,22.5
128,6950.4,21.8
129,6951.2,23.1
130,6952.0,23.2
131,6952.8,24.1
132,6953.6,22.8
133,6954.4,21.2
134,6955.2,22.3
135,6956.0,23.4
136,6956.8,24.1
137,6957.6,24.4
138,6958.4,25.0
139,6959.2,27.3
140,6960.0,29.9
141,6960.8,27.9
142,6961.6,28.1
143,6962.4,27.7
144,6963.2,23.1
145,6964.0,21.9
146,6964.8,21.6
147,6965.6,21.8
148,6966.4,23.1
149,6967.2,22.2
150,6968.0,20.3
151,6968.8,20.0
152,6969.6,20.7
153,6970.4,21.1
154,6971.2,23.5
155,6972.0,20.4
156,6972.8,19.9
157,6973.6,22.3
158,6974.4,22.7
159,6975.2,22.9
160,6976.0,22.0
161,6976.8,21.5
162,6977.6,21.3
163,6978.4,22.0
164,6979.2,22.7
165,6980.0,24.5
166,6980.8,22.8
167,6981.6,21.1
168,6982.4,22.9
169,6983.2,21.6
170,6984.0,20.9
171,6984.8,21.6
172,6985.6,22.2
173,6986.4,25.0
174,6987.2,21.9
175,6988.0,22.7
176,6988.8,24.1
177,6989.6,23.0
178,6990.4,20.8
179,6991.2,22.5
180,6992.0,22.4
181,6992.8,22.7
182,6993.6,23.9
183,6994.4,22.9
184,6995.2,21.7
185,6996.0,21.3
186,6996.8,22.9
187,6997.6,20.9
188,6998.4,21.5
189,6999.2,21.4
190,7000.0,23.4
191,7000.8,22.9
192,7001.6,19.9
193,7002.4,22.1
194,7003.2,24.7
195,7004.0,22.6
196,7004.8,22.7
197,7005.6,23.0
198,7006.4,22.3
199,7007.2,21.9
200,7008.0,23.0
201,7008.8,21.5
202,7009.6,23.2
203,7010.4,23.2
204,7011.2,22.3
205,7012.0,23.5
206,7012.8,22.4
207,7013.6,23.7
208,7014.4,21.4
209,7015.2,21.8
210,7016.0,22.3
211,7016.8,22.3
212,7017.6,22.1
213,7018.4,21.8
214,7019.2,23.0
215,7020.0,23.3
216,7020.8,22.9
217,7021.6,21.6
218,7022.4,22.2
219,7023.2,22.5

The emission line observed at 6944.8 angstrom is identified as [S II]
